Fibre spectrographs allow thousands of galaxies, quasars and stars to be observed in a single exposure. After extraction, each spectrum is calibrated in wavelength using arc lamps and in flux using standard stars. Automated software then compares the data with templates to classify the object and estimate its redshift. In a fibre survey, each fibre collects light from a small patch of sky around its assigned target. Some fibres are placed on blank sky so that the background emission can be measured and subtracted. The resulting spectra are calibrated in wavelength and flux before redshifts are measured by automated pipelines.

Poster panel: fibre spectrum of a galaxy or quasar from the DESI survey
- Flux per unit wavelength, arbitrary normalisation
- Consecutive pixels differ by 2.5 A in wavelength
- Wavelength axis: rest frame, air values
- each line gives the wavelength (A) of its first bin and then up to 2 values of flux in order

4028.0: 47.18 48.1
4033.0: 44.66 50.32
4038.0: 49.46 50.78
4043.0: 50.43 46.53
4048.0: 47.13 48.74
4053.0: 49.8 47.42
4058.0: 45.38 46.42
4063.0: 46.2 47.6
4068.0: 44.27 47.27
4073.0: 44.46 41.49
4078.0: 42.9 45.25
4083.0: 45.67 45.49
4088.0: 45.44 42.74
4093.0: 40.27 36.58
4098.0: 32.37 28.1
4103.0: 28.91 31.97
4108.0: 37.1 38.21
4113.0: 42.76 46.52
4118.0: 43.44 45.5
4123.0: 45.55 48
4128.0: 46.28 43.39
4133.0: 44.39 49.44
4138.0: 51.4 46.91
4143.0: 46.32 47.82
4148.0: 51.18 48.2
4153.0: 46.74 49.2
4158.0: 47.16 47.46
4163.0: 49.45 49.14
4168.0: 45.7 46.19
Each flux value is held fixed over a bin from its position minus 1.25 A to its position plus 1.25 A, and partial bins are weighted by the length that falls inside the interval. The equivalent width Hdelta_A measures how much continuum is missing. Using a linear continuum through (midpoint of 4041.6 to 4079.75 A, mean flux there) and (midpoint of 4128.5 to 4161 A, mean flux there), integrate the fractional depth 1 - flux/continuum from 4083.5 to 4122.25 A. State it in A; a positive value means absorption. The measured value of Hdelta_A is 6.4 A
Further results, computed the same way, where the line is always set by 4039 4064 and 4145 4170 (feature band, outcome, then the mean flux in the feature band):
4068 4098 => 3.1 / 43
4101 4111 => 3.1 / 33.3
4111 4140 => 1.3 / 45.9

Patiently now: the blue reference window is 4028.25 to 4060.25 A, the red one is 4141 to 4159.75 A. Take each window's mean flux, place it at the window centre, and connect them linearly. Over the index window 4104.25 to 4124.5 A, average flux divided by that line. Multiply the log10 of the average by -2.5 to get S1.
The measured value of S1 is 0.16 mag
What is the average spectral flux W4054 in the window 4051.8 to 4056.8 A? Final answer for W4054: 48.6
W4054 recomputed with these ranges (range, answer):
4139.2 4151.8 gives 48.1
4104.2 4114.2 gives 37.4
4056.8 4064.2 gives 46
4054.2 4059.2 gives 46.4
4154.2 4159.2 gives 48.2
